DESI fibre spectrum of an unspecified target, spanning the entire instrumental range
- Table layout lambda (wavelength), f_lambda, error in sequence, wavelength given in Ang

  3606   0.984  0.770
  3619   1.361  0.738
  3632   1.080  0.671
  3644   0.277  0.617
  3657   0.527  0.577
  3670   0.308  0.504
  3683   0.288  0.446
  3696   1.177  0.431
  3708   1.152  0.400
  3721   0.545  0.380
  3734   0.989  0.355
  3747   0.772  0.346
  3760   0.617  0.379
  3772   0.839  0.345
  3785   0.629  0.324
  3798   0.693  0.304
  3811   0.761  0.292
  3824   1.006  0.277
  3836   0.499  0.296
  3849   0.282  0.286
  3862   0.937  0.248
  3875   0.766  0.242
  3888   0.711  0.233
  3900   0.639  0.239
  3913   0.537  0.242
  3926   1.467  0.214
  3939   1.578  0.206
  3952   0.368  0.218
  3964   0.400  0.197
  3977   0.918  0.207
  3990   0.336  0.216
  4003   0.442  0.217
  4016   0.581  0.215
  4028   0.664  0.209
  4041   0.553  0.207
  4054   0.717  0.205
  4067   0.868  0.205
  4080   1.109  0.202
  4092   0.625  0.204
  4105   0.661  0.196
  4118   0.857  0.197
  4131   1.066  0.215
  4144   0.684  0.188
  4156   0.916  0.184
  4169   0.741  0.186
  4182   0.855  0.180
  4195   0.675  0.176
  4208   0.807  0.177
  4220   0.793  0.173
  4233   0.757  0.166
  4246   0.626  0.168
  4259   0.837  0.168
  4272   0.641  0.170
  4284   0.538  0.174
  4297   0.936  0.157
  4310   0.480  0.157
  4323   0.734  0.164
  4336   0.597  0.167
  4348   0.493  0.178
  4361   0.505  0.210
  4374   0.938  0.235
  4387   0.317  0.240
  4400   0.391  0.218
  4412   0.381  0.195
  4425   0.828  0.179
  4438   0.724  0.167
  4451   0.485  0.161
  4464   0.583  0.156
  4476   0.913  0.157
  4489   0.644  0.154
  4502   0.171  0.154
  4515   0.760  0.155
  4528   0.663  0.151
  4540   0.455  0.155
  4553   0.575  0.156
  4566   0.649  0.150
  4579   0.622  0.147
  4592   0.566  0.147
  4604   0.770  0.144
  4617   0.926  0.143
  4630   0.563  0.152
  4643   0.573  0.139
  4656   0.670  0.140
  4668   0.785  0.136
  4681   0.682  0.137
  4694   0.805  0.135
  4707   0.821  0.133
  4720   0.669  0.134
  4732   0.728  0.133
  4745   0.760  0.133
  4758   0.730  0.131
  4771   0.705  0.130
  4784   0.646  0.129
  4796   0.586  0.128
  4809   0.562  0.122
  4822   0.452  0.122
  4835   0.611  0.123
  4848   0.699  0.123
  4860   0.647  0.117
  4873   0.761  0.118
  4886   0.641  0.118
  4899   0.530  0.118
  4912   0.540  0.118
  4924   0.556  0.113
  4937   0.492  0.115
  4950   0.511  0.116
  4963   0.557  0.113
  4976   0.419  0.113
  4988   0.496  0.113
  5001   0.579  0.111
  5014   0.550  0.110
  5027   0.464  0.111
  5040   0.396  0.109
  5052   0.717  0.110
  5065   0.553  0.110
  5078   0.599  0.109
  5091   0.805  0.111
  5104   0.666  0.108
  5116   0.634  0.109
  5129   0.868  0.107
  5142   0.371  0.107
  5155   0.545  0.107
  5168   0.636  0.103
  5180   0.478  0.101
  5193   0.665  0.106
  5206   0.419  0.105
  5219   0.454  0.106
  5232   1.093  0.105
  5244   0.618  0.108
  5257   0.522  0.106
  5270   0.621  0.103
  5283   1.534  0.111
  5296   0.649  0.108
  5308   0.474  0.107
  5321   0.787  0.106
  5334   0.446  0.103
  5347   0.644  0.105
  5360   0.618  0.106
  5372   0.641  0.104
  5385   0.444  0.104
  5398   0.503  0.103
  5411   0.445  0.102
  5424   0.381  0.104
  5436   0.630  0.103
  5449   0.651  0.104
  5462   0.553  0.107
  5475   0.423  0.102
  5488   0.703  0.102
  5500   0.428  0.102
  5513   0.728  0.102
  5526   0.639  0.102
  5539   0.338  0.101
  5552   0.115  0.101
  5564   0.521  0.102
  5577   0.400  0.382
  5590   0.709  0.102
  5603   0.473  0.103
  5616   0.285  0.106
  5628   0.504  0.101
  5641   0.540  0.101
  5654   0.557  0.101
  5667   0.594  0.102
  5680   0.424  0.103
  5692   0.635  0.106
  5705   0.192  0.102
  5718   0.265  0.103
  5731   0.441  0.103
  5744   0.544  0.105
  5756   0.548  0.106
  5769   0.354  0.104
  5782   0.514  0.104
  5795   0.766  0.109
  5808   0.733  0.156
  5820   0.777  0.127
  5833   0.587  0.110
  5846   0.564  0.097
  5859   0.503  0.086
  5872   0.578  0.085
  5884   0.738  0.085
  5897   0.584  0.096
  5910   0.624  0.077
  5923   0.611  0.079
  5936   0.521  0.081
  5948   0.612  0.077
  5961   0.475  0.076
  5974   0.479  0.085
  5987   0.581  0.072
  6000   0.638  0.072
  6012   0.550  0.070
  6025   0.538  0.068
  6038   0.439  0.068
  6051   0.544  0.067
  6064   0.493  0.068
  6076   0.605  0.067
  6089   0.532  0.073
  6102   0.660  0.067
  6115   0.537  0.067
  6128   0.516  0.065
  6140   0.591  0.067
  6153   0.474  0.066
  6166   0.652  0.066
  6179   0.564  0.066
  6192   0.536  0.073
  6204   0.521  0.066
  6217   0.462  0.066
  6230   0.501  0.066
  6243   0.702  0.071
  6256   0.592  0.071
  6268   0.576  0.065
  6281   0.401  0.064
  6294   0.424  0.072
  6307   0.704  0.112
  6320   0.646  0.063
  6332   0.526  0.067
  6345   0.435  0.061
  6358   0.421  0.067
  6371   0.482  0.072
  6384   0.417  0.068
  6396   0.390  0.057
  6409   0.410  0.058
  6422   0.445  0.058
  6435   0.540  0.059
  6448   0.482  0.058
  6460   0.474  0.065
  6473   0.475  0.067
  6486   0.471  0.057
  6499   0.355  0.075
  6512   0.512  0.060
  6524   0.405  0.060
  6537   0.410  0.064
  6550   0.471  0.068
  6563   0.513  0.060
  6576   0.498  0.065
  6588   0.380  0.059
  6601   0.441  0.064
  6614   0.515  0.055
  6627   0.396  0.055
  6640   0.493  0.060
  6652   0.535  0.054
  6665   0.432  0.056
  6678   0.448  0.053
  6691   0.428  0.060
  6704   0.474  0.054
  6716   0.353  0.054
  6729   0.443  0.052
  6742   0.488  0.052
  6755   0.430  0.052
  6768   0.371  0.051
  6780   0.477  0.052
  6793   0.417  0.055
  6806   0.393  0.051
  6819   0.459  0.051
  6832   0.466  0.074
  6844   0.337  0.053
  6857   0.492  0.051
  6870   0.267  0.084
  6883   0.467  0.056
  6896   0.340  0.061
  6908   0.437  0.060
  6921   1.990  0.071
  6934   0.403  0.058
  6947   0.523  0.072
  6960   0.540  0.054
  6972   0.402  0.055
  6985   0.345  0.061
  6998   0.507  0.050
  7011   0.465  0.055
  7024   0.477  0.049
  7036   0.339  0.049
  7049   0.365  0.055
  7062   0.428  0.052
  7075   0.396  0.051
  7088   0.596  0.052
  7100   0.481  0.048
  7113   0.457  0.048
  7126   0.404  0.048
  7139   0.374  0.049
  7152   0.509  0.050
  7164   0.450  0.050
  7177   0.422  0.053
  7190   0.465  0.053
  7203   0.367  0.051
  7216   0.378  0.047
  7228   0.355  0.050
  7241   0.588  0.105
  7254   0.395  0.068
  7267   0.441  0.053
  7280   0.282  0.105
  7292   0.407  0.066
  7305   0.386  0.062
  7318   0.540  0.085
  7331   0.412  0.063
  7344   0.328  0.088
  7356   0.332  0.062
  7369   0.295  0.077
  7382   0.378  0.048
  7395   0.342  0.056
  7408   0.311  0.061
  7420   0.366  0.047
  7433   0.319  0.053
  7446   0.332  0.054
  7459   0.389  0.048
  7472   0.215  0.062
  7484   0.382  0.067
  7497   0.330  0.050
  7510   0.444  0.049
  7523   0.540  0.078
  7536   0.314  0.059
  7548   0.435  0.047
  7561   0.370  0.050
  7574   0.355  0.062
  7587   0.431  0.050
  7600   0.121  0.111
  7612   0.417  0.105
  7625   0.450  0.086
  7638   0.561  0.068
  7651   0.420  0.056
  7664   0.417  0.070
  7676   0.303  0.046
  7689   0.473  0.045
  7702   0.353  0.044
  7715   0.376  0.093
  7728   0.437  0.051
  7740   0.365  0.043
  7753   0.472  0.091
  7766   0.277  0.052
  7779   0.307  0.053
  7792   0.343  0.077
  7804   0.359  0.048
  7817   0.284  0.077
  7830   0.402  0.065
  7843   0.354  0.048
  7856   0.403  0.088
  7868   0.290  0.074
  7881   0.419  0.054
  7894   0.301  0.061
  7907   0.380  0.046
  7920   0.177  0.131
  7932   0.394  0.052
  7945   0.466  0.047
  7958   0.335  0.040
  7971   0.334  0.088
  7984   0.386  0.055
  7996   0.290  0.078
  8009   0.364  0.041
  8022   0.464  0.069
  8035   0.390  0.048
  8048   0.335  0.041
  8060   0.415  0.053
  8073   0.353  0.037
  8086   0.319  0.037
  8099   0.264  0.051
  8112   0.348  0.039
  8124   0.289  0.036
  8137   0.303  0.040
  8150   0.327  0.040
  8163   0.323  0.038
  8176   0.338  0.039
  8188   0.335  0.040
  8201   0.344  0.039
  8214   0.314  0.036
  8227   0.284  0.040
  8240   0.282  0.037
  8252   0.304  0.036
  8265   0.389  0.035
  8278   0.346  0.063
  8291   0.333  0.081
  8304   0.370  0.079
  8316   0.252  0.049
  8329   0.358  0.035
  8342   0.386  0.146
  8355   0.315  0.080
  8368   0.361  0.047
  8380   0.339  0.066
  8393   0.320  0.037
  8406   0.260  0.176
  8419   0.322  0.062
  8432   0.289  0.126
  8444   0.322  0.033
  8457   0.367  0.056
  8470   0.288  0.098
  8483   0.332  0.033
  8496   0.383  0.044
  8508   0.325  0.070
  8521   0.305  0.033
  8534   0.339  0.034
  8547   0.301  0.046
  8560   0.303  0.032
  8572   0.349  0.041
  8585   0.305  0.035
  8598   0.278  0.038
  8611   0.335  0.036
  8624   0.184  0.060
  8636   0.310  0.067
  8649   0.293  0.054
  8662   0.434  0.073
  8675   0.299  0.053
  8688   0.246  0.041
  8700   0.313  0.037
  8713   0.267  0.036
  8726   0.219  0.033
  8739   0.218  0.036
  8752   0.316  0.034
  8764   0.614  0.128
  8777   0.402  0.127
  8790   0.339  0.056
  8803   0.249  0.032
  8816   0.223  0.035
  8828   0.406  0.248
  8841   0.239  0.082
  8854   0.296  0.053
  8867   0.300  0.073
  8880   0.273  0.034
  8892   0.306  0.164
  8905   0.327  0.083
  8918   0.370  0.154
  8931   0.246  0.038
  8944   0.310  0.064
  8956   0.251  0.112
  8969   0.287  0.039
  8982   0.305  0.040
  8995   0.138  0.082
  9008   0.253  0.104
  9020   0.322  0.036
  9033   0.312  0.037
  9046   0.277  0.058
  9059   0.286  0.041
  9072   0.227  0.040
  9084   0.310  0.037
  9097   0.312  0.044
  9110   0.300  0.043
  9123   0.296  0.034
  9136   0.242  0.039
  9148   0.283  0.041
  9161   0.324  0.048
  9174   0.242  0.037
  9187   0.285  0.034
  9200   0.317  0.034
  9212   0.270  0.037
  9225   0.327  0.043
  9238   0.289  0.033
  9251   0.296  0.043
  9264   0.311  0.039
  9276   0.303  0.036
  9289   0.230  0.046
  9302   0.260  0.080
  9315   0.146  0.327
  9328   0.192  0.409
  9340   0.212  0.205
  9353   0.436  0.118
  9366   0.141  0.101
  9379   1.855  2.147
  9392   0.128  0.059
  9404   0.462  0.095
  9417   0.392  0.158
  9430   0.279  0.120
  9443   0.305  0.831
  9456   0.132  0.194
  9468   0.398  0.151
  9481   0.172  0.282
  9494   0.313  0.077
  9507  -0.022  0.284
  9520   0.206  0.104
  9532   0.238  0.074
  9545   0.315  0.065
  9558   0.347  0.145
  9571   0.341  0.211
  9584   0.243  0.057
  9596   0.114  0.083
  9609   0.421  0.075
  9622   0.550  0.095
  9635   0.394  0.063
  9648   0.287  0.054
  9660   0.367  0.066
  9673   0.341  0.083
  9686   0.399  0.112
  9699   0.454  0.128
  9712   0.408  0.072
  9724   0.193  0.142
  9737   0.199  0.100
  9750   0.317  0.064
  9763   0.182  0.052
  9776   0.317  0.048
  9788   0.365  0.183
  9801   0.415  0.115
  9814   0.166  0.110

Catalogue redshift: 0.055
